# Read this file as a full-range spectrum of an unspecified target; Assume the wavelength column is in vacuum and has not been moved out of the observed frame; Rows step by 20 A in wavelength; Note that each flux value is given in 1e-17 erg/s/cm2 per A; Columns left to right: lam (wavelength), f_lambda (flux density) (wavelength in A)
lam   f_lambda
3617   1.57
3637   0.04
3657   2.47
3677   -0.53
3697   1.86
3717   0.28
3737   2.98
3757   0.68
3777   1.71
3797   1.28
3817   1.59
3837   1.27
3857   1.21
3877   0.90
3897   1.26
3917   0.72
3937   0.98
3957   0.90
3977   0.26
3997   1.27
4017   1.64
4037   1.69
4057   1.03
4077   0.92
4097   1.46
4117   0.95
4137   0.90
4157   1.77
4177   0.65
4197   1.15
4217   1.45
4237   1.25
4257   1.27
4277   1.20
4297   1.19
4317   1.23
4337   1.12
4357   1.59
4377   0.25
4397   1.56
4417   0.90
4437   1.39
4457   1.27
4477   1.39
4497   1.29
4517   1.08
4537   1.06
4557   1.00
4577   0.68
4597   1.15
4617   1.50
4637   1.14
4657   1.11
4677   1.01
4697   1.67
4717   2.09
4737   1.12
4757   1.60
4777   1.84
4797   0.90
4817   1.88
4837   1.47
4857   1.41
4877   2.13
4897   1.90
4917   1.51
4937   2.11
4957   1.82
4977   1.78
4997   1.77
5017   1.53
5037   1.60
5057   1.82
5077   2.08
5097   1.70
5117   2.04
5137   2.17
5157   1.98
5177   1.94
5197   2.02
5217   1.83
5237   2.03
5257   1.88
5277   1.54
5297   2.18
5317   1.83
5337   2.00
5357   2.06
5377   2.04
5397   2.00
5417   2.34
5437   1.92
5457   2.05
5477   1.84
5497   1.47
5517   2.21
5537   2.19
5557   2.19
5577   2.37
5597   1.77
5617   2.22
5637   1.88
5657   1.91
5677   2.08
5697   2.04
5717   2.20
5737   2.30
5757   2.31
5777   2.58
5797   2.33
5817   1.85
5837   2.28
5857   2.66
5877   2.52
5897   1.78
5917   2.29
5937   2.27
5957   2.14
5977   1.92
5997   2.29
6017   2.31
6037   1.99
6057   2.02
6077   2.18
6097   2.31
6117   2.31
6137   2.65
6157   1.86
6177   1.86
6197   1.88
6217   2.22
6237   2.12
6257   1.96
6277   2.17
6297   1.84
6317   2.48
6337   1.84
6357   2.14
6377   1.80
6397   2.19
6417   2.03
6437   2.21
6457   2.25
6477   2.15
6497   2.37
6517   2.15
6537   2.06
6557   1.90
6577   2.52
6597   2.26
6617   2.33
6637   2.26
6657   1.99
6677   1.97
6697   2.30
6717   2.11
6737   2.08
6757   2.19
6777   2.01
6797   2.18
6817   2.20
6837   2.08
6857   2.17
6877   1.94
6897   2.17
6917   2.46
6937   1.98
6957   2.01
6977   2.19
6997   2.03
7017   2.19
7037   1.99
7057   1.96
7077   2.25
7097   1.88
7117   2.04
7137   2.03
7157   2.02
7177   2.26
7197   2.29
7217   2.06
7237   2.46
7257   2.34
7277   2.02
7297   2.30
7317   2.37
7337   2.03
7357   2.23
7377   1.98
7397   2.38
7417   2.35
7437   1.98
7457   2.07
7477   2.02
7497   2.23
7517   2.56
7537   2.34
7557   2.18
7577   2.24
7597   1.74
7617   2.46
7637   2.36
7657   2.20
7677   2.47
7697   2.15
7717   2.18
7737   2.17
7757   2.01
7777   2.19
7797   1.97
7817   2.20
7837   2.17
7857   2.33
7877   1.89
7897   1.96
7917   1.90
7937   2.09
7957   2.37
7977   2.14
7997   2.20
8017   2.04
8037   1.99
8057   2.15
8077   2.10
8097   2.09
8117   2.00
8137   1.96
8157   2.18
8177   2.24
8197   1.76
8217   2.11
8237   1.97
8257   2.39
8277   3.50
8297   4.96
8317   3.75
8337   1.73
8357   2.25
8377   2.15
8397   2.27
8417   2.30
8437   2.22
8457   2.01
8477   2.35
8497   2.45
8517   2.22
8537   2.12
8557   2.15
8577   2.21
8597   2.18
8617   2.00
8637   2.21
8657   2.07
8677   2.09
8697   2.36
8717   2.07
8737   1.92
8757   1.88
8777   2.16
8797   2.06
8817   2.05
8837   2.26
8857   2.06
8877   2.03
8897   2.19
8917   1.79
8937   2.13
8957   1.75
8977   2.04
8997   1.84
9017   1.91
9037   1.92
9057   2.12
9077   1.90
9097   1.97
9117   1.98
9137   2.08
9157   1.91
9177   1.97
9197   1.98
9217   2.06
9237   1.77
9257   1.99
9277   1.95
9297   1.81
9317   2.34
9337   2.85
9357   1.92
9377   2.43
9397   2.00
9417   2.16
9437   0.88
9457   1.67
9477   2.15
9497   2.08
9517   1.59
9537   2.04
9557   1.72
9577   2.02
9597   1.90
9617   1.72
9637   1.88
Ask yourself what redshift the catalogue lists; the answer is 0.26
